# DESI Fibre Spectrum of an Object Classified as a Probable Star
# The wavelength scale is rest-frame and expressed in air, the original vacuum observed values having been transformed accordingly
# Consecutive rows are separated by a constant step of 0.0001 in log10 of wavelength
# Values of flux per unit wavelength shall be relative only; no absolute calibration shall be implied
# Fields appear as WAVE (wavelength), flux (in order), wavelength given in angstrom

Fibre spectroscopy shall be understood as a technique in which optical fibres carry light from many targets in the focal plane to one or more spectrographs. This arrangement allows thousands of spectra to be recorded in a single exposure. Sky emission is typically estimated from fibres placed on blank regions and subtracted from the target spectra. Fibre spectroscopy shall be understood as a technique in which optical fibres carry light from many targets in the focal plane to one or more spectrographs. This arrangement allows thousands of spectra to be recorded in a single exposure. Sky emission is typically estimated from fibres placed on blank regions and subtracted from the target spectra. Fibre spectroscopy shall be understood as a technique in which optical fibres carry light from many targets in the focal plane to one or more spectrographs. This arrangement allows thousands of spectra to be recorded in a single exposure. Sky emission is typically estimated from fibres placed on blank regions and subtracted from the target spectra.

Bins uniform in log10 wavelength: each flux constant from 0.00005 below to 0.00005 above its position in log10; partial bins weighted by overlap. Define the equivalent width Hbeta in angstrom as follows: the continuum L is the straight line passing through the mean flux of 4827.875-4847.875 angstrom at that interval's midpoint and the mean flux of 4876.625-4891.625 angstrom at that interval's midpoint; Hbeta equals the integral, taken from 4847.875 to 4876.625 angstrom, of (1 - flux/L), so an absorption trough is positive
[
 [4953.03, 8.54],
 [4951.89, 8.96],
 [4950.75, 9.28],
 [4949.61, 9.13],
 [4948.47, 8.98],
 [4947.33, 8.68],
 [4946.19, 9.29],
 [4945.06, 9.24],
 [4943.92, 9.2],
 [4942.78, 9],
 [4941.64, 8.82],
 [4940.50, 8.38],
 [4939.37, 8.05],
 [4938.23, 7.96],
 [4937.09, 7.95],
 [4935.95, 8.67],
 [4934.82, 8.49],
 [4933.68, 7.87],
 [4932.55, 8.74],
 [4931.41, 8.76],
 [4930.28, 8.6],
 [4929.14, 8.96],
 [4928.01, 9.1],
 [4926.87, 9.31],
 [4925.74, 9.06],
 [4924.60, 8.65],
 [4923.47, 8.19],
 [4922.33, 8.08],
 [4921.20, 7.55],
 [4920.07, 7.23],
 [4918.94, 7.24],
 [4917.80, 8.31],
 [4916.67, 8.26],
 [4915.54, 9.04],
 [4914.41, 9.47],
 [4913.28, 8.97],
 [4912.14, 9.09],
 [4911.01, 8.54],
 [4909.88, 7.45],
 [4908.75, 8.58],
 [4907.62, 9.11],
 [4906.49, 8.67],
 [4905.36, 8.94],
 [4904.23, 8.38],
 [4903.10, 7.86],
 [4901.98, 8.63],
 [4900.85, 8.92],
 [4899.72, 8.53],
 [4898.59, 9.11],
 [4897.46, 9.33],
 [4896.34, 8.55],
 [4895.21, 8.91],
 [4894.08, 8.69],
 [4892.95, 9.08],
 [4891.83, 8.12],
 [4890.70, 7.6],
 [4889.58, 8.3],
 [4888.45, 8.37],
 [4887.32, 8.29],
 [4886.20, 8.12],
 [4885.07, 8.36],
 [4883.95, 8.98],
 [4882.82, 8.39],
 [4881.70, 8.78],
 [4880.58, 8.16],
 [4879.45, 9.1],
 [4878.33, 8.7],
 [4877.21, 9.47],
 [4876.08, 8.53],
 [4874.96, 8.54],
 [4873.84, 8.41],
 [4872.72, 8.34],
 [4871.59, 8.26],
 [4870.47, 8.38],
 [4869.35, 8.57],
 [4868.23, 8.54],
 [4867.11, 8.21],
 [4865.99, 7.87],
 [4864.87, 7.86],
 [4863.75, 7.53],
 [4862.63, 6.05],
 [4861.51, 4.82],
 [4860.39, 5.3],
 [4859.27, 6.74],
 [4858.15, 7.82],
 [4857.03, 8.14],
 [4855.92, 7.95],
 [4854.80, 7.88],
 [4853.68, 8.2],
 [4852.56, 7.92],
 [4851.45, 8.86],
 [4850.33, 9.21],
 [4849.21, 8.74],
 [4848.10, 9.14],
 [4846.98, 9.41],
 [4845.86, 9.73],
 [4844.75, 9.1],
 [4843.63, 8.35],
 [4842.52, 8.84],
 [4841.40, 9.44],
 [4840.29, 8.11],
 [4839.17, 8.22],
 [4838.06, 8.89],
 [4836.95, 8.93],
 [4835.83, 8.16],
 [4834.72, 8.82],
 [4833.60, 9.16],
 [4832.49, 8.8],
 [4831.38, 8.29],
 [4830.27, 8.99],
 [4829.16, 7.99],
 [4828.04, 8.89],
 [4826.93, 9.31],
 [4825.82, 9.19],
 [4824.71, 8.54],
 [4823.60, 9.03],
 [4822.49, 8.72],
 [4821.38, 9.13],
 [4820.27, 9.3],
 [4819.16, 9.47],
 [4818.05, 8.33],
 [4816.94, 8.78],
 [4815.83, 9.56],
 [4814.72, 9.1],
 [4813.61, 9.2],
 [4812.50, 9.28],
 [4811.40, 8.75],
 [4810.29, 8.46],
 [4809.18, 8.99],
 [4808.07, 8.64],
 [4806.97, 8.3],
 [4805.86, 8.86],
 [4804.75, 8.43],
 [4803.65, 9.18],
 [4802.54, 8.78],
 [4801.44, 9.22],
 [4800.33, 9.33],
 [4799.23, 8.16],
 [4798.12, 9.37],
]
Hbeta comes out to 2.4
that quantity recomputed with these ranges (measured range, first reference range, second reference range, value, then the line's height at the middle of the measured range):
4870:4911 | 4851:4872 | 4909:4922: -3.0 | 7.98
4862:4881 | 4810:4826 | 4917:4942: 0.9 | 8.69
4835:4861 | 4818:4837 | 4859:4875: -0.7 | 8.17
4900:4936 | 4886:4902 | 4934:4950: 0.5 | 8.63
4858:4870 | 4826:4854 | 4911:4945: 2.1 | 8.72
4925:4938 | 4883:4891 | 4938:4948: 0.0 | 8.67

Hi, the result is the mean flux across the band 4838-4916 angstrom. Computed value 8.4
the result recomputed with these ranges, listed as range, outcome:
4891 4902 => 8.76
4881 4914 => 8.58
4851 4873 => 7.65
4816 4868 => 8.4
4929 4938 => 8.46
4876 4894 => 8.52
